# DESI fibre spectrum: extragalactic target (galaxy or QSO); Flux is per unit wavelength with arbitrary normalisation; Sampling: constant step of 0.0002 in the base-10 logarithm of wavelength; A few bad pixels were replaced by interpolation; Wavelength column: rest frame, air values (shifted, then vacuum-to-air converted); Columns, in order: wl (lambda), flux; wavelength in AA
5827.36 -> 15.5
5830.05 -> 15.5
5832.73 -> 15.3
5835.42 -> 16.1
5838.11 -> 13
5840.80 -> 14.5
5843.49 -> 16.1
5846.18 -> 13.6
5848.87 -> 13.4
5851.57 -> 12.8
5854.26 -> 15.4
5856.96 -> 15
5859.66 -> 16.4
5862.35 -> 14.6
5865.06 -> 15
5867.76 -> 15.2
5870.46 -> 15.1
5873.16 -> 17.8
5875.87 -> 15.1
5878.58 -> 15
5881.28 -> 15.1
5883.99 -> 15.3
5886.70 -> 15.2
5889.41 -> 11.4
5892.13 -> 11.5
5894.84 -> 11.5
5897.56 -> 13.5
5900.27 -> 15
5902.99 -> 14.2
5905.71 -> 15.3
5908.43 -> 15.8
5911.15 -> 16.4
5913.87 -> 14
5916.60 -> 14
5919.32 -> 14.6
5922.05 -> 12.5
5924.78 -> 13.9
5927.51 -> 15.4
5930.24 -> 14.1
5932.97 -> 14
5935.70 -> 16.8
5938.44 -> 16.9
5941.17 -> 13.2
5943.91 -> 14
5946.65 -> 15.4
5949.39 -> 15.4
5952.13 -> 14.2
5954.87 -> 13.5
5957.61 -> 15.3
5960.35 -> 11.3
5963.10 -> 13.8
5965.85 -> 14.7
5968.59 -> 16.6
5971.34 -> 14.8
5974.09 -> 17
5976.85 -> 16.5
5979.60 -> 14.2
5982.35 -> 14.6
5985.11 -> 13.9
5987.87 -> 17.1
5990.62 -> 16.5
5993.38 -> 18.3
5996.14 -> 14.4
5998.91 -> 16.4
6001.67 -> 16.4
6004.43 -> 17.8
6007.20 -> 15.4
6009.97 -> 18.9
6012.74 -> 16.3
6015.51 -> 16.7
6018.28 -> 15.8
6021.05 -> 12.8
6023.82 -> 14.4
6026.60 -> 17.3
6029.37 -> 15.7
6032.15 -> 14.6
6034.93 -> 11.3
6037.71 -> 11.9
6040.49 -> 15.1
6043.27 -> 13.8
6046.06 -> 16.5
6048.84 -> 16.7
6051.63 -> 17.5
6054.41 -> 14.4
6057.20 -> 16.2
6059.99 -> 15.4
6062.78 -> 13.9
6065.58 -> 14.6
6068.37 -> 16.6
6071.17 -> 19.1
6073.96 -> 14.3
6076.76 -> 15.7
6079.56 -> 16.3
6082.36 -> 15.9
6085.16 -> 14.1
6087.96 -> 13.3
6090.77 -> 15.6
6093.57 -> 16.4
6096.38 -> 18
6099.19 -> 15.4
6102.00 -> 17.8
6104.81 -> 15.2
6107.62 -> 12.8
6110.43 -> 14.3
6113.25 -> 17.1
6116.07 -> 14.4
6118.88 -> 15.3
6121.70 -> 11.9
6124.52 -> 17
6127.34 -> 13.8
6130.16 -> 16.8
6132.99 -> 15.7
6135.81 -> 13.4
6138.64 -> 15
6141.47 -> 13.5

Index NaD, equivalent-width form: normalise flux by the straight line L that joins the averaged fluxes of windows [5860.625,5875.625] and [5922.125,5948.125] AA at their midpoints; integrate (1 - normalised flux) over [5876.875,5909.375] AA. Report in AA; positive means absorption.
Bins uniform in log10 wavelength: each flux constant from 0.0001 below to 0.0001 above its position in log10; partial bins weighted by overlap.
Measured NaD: 2.5 AA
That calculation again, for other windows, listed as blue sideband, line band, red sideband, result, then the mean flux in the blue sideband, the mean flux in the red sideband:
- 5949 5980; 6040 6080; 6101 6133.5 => -1.99 AA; 14.8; 15.1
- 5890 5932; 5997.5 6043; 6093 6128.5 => -1.97 AA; 14.1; 15.3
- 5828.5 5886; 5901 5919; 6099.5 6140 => 0.11 AA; 15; 15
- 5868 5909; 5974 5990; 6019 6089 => -0.71 AA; 14.4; 15.1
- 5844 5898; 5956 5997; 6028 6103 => -0.84 AA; 14.4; 15.4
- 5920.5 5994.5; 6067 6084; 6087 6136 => -1.20 AA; 14.9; 15.3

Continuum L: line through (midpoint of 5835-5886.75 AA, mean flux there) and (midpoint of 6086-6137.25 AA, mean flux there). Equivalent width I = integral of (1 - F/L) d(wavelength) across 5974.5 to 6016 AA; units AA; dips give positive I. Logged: -3.1 AA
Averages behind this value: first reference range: 15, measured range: 16.2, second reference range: 15.2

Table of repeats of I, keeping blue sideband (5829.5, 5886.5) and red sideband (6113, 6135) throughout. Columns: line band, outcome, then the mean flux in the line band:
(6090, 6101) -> -0.99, 16.4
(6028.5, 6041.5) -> 1.27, 13.6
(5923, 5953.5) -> 0.46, 14.8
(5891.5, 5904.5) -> 1.53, 13.3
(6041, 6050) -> -0.30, 15.6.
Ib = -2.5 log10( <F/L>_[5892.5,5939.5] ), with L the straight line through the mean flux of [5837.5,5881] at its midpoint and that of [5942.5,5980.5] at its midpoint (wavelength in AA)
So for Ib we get 0.02 mag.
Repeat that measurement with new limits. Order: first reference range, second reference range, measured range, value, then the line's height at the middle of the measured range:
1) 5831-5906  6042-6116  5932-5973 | 0.02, 15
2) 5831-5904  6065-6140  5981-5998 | -0.06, 15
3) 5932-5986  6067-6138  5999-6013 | -0.13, 15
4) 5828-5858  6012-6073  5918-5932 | 0.06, 14.9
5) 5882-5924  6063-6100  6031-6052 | 0.06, 15.4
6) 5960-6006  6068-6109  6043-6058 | -0.02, 15.7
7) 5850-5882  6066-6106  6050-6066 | 0.03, 15.9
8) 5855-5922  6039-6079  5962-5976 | -0.02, 15.1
